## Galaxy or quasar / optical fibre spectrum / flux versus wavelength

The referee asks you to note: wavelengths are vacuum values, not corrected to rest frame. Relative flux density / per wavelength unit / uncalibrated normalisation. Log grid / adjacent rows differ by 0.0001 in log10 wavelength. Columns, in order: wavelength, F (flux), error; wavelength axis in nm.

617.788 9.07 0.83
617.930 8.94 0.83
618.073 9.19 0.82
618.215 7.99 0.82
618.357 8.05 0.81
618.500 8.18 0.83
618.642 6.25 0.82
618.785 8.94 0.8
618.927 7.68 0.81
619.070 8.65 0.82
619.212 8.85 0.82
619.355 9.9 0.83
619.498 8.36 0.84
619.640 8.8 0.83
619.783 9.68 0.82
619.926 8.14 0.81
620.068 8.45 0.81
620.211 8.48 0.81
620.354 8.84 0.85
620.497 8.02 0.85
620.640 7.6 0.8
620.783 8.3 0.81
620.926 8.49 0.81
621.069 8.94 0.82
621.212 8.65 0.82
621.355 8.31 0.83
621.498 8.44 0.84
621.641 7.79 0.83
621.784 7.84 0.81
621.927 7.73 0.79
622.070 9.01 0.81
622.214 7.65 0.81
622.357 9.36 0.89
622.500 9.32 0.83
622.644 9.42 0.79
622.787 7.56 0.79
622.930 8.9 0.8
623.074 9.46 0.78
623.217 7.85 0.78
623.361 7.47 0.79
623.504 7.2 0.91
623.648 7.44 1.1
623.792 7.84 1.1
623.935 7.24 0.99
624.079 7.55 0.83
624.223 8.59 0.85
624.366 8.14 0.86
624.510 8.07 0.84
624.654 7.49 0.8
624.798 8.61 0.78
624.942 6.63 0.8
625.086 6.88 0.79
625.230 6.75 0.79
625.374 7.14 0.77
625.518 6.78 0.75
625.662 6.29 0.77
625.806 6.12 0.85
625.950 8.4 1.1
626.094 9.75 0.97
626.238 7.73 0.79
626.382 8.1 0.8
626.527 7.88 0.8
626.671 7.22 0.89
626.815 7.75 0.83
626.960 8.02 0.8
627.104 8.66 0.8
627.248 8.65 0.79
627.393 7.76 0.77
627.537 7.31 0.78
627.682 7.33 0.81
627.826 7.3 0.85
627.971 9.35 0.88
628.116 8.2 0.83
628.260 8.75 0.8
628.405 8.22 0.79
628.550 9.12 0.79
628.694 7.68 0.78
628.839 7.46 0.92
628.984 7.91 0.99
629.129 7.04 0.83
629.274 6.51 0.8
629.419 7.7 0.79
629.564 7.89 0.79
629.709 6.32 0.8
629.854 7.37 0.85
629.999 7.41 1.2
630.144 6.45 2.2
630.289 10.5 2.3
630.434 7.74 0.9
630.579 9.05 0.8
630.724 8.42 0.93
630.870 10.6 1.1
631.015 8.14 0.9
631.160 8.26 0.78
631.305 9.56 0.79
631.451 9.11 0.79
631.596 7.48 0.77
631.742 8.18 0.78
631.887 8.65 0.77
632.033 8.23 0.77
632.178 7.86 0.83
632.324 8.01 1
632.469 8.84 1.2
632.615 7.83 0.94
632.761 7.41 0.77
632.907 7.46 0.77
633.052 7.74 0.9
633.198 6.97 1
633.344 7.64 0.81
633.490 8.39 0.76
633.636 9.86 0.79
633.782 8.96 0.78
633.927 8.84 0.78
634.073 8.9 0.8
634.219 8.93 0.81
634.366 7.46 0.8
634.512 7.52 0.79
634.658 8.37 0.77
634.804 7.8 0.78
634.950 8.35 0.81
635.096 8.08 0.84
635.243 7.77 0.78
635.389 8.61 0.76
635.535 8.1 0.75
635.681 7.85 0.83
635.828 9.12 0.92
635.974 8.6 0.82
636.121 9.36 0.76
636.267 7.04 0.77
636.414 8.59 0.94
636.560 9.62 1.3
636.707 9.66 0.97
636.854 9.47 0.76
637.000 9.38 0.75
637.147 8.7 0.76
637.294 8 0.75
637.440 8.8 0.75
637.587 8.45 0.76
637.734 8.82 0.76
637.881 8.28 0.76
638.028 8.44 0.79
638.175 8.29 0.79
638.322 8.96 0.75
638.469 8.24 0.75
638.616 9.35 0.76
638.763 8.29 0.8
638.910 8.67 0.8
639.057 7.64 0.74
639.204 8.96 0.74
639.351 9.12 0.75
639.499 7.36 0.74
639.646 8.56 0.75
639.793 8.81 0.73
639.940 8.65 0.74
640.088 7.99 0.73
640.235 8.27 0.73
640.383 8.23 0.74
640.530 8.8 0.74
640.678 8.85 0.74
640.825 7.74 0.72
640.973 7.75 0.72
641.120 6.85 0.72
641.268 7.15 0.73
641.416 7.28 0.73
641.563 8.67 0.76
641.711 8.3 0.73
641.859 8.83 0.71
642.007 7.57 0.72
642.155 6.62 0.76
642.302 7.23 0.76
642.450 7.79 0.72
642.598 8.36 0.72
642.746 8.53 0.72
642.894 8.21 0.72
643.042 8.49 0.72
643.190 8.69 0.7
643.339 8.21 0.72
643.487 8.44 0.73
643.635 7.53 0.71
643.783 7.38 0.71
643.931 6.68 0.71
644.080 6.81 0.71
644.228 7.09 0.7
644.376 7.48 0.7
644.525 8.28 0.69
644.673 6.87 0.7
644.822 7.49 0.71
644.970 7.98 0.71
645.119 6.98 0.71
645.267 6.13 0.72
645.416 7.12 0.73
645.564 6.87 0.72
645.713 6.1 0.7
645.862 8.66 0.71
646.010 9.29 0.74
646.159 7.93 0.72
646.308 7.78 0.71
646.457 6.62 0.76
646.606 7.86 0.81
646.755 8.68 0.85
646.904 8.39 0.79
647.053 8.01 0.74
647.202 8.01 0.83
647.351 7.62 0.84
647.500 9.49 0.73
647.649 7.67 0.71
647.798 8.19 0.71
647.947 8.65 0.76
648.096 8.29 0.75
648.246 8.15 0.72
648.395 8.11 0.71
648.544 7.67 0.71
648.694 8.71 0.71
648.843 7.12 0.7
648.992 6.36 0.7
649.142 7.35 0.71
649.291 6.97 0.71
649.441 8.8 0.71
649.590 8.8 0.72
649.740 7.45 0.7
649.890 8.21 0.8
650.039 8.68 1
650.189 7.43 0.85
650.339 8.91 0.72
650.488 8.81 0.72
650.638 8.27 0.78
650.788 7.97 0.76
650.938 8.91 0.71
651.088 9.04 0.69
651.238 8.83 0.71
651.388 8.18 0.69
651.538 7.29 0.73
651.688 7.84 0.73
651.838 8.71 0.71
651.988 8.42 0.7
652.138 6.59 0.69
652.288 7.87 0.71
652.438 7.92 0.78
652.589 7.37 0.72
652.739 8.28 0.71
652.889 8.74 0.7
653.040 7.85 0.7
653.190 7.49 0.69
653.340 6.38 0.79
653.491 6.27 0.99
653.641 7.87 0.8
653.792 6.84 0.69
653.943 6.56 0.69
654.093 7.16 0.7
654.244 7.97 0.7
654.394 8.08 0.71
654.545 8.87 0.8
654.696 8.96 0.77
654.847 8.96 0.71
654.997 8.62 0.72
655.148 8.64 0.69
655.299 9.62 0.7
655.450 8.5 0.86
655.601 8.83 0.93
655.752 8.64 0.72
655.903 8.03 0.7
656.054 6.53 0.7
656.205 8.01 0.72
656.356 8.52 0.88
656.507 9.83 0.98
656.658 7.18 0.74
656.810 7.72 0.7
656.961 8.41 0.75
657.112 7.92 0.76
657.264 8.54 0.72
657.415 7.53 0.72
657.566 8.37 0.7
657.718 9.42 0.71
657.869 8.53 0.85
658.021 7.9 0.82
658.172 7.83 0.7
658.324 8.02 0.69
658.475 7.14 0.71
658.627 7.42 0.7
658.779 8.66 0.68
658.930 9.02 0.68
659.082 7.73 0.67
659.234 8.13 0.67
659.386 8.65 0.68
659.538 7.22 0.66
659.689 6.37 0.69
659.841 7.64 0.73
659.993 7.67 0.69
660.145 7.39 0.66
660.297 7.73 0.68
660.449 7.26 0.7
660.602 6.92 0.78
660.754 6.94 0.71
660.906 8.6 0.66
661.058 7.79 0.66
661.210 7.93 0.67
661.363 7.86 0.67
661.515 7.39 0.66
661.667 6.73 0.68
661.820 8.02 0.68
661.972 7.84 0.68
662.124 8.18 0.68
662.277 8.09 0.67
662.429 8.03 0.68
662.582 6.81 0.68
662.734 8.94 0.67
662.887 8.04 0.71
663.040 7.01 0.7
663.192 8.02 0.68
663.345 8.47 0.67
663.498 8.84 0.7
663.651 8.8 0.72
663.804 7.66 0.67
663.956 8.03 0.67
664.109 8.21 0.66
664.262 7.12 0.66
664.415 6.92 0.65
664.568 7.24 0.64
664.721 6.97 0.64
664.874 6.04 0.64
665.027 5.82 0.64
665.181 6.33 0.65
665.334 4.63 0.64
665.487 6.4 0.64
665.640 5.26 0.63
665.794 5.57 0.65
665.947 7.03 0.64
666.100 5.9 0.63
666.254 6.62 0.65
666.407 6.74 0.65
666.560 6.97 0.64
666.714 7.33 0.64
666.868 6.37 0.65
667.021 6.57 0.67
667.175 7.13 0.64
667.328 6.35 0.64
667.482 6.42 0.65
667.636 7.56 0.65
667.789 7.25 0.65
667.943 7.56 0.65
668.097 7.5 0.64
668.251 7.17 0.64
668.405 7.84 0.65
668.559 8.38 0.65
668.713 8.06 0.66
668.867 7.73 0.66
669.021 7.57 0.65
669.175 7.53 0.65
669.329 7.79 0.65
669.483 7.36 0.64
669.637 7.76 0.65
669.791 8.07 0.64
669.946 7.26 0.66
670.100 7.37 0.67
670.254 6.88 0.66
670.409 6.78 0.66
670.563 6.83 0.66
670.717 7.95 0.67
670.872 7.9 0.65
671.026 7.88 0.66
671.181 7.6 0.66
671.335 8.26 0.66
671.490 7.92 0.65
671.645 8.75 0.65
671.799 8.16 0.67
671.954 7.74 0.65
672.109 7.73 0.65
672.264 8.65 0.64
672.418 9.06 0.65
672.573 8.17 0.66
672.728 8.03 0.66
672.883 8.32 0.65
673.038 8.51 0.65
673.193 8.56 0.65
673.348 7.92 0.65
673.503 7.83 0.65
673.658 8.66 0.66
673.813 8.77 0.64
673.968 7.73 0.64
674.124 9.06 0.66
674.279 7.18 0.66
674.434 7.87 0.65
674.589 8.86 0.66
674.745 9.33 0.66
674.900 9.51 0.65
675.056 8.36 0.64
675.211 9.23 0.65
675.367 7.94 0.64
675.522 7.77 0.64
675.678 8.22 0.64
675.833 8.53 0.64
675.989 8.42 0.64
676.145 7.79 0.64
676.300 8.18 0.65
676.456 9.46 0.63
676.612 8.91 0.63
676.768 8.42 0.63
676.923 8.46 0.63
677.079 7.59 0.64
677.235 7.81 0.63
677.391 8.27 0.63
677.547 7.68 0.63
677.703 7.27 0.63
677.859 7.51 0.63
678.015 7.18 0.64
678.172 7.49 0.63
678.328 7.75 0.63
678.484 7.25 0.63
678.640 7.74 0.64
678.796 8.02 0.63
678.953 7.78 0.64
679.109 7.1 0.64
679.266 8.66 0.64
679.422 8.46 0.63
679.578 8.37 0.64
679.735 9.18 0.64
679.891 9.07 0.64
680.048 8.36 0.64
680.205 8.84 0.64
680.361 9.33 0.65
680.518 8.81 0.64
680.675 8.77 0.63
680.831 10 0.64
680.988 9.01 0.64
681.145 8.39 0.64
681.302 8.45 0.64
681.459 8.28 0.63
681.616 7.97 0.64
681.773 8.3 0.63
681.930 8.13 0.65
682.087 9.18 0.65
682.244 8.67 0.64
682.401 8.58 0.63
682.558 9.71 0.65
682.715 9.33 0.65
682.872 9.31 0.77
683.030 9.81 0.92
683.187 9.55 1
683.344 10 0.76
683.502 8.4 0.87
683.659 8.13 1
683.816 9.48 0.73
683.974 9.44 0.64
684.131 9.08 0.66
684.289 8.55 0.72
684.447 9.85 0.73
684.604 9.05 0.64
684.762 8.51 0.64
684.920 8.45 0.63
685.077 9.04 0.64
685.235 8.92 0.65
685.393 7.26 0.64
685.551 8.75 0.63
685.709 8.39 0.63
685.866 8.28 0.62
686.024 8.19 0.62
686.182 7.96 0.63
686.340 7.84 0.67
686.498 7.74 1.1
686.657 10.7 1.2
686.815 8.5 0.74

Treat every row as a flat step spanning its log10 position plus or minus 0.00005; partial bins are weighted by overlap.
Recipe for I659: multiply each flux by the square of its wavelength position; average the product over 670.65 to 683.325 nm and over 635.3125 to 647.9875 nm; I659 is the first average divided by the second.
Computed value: 1.15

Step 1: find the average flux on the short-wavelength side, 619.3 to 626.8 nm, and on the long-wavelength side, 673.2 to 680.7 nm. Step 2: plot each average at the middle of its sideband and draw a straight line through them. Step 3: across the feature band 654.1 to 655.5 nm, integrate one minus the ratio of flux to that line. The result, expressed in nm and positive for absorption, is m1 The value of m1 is -0.07 nm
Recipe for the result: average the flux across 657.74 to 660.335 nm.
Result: 7.86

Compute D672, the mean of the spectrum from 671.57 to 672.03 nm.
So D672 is 8.22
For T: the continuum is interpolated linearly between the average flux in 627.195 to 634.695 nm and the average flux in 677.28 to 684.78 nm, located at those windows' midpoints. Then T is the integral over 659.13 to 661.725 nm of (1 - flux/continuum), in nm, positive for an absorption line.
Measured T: 0.26 nm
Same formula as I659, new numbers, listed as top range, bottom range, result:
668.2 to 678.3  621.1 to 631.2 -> 1.17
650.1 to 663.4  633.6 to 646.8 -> 1.03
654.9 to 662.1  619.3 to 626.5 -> 1.10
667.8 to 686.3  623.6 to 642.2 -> 1.17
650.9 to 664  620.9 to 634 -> 1.09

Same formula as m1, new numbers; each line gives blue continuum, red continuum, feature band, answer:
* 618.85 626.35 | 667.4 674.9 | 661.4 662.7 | 0.044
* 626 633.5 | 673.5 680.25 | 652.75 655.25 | 0.087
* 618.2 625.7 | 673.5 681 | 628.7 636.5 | 0.005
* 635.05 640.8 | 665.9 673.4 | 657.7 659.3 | -0.041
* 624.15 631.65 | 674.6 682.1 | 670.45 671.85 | 0.067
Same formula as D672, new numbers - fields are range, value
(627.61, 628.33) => 8.19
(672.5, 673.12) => 8.26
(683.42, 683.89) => 8.67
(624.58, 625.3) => 7.27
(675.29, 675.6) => 7.86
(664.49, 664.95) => 6.75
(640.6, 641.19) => 7.81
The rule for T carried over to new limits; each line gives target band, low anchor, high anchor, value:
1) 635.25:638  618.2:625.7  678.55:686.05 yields -0.132 nm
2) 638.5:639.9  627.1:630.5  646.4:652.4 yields -0.099 nm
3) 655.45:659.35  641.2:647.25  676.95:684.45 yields -0.077 nm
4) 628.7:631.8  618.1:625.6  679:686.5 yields 0.070 nm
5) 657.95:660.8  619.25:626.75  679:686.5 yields 0.272 nm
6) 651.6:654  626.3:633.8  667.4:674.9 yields 0.126 nm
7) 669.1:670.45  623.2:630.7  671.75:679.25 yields 0.112 nm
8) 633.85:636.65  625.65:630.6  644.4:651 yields -0.177 nm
